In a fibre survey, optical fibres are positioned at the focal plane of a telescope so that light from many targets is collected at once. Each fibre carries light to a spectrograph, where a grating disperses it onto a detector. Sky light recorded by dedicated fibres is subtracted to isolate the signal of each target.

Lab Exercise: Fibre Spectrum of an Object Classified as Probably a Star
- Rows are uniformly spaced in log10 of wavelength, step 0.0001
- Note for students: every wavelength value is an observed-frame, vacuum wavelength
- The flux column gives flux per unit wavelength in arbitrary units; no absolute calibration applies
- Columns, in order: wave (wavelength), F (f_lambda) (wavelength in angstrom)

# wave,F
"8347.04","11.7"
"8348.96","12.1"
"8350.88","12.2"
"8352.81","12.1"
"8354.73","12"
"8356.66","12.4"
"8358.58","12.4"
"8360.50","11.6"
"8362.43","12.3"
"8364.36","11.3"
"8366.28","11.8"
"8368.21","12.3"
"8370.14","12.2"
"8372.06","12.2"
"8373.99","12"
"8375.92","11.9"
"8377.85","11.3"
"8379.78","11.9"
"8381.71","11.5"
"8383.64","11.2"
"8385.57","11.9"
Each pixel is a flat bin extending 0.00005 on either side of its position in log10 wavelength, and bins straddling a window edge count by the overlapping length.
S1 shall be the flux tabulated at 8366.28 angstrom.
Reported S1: 11.8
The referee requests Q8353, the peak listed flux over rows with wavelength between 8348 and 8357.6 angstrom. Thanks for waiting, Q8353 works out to 12.4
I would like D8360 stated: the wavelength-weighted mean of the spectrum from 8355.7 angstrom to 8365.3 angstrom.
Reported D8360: 12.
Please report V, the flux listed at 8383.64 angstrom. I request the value 11.2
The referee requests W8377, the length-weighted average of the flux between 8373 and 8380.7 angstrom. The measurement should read 11.8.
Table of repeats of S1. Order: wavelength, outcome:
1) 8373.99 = 12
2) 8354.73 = 12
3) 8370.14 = 12.2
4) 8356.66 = 12.4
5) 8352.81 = 12.1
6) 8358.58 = 12.4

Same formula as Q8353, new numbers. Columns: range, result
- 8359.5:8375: 12.3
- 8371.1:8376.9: 12.2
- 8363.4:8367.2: 11.8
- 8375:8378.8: 11.9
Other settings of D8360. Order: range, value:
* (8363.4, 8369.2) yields 11.8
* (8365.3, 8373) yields 12.1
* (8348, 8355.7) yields 12.1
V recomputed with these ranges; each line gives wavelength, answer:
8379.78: 11.9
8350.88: 12.2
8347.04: 11.7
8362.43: 12.3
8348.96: 12.1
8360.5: 11.6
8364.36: 11.3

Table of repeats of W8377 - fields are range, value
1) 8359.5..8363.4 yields 11.9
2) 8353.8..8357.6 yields 12.2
